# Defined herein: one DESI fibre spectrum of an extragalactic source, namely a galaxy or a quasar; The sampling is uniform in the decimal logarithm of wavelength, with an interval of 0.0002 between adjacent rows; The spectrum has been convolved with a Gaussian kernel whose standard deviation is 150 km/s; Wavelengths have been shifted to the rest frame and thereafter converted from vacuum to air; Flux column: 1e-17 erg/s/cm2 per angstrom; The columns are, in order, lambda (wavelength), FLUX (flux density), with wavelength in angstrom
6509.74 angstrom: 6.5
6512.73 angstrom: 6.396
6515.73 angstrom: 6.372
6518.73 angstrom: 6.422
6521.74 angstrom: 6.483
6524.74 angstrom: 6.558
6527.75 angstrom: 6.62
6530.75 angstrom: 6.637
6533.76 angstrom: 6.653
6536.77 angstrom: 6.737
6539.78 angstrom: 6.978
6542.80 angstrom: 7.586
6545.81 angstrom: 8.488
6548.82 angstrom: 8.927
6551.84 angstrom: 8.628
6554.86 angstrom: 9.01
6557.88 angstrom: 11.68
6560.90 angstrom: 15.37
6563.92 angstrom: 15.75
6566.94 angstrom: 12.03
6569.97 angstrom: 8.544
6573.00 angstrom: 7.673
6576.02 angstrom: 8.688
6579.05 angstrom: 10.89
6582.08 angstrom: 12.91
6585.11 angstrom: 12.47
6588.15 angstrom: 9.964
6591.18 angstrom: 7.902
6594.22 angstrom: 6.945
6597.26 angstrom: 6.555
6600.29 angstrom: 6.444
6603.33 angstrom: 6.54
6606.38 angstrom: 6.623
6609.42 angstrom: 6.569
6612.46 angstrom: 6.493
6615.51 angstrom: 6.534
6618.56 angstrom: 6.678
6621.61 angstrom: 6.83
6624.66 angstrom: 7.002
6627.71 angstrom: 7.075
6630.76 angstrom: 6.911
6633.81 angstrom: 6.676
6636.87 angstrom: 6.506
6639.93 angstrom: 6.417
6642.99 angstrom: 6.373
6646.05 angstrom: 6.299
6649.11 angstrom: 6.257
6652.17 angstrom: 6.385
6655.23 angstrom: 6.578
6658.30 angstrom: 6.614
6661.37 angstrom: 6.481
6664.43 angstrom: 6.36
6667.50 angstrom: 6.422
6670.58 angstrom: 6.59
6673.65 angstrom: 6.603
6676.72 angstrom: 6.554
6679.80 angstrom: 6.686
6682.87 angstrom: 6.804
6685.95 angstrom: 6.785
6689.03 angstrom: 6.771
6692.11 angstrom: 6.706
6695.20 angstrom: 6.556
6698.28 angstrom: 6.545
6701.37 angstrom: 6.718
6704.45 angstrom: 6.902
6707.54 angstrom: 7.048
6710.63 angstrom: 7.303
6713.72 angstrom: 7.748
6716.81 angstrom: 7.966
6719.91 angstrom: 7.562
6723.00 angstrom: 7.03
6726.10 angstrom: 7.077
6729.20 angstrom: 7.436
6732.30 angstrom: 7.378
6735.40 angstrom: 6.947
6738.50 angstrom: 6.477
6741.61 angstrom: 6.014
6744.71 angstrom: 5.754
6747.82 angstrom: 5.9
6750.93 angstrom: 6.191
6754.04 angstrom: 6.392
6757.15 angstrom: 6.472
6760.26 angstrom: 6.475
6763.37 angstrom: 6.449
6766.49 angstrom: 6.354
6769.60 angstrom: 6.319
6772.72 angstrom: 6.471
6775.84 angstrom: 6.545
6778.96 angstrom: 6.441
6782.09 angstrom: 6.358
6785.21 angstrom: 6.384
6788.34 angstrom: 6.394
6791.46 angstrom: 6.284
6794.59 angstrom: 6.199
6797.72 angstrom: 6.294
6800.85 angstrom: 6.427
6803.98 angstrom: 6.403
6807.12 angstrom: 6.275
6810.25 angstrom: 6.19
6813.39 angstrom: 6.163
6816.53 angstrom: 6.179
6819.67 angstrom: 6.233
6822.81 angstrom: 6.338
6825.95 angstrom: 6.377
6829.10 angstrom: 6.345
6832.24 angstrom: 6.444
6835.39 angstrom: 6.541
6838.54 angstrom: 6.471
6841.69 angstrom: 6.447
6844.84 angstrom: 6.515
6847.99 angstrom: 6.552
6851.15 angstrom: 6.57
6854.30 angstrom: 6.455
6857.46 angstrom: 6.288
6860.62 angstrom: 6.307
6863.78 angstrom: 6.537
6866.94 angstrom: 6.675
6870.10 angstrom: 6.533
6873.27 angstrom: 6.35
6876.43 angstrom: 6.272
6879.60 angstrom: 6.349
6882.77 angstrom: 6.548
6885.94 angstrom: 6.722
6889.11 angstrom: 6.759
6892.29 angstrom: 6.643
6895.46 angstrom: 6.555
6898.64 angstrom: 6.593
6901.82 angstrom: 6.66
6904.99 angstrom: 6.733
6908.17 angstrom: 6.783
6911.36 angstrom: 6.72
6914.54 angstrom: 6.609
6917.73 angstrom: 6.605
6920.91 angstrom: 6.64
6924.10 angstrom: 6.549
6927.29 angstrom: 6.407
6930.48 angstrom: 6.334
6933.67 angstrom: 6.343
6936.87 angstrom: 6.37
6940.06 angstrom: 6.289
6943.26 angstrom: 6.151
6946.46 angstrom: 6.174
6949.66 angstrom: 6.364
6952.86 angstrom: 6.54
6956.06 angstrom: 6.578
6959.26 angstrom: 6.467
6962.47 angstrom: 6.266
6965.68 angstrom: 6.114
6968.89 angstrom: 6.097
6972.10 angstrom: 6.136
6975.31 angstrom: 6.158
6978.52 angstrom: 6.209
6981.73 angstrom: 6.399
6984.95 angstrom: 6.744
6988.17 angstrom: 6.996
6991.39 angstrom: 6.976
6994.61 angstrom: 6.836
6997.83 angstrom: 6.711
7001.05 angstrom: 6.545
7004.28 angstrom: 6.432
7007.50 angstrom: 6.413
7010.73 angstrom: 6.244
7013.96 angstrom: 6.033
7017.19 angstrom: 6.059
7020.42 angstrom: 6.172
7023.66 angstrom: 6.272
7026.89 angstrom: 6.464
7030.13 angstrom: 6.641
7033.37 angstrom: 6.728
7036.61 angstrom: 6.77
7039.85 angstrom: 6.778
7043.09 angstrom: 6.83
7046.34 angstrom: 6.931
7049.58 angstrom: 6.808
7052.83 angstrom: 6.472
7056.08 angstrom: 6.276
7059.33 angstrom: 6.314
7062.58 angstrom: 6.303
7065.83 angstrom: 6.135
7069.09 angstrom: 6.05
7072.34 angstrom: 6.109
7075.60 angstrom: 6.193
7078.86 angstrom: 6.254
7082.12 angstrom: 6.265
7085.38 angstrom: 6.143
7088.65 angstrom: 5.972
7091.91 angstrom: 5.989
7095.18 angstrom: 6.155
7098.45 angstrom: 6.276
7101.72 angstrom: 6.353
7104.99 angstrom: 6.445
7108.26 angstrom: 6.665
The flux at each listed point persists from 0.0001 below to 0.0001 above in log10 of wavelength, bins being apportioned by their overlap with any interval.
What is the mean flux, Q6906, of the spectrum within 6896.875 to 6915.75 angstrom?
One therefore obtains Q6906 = 6.68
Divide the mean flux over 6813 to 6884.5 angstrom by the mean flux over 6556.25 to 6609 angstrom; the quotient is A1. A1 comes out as 0.66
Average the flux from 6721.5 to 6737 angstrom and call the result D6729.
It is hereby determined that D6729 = 7.17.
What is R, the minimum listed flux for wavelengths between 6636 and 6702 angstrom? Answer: 6.257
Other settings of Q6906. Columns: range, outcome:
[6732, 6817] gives 6.35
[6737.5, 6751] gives 6.03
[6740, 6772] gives 6.24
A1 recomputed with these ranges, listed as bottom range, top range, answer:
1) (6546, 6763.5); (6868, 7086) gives 0.86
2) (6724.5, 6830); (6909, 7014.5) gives 1.01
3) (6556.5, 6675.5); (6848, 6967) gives 0.81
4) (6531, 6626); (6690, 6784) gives 0.77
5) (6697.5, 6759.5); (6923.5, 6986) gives 0.92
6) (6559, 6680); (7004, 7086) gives 0.81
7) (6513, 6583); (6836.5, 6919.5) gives 0.74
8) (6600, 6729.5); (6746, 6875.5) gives 0.94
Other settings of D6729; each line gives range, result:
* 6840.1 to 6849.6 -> 6.5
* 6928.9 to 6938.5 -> 6.35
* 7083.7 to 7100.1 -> 6.11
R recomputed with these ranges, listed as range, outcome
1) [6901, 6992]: 6.097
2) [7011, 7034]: 6.033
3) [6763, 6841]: 6.163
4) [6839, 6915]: 6.272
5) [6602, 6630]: 6.493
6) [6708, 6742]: 6.014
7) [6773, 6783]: 6.358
